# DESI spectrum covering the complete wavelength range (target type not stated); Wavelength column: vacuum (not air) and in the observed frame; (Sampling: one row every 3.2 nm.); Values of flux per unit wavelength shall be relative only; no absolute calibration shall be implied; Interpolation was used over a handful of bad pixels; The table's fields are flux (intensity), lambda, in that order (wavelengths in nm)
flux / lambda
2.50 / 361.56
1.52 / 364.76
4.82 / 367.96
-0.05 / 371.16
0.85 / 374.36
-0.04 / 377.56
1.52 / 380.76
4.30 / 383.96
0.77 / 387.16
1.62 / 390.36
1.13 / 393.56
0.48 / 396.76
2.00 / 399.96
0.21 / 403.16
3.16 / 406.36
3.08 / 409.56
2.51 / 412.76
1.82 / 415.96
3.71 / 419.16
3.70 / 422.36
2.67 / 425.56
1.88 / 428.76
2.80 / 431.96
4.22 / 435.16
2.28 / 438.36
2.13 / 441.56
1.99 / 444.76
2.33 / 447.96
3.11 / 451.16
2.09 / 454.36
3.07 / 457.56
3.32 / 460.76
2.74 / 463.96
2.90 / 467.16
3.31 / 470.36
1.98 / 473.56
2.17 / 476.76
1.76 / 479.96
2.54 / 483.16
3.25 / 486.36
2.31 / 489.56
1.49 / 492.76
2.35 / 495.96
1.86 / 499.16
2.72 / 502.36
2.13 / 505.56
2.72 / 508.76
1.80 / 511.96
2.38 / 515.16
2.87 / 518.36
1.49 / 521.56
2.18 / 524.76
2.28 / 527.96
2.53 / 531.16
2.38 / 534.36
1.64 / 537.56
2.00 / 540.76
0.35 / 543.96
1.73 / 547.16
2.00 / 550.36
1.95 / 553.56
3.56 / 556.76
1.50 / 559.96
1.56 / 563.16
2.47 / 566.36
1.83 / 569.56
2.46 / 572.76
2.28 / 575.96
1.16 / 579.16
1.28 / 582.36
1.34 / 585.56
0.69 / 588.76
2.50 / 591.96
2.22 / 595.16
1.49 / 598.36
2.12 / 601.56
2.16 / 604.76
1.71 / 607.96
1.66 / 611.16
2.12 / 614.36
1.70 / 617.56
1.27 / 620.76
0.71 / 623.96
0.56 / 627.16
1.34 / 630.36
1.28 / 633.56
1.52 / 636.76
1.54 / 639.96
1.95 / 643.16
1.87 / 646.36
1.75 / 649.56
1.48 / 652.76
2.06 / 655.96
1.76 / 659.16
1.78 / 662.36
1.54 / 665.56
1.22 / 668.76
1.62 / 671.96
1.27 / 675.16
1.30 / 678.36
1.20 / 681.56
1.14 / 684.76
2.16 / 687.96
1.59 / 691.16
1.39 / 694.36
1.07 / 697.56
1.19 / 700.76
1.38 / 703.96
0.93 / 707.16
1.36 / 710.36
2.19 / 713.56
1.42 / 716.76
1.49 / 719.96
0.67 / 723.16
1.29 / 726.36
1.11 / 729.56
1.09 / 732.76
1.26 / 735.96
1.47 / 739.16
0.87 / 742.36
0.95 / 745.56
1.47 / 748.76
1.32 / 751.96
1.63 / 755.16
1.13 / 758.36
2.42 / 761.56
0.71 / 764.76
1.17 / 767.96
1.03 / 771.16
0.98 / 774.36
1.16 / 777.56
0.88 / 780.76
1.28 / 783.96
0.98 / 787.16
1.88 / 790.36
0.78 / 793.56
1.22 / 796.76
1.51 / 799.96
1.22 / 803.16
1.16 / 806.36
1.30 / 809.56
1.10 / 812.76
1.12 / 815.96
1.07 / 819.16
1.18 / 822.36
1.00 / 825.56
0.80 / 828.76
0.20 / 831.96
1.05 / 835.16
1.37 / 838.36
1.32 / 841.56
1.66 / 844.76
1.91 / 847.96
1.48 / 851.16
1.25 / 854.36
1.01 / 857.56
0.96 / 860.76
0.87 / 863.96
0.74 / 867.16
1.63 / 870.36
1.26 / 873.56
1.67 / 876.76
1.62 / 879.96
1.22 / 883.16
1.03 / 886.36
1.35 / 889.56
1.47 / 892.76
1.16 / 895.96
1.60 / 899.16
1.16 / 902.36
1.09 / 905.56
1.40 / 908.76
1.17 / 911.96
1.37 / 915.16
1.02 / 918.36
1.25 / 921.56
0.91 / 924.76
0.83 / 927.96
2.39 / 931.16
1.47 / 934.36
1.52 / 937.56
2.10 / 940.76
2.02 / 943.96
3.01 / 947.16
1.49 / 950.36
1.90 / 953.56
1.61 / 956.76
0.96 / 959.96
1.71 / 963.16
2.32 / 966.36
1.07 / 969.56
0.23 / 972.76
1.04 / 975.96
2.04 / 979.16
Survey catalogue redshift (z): 0.087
